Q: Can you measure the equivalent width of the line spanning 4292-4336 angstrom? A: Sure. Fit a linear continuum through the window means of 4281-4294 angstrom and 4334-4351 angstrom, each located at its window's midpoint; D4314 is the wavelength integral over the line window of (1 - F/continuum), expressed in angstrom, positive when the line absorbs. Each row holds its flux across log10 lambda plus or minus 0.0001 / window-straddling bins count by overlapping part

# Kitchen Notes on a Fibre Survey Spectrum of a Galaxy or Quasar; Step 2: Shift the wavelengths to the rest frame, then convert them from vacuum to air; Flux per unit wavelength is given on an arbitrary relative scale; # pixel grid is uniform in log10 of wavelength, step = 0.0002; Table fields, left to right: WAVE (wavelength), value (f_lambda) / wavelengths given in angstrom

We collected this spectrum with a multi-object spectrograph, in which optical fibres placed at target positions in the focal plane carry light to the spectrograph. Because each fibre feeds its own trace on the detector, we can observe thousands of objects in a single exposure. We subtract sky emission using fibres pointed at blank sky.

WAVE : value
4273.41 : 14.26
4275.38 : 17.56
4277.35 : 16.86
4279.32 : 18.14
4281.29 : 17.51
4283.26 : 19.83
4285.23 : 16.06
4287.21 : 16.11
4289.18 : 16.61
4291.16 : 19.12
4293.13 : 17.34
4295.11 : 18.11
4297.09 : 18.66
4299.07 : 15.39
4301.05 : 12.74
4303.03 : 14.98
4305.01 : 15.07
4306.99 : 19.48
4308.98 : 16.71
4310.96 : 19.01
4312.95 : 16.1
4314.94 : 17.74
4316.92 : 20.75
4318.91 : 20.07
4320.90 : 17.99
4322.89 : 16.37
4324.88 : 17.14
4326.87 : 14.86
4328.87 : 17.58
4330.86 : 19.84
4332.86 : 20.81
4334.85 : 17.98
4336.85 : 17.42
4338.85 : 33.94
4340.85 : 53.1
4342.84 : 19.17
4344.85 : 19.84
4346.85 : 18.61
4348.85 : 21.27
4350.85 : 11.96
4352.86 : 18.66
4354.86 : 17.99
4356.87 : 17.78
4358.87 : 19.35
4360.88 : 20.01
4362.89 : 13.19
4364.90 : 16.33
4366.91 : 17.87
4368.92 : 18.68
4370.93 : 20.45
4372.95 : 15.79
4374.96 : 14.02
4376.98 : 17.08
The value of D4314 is 6.9 angstrom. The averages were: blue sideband 17.5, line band 17.5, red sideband 24.3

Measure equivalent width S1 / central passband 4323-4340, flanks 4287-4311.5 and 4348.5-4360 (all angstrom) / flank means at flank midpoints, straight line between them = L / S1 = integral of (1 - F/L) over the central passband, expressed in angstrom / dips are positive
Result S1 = -2.7 angstrom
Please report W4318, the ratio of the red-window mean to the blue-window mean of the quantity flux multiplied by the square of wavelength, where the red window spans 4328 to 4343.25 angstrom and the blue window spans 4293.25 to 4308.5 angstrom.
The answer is 1.57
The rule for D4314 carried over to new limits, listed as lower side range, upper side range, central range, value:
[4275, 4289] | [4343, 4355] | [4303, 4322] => -0.2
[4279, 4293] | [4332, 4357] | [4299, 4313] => 2.2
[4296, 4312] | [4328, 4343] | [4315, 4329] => 2.4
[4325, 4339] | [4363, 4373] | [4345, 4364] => 0.5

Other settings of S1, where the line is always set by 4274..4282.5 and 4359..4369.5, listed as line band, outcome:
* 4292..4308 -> 0.8 angstrom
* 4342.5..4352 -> -0.4 angstrom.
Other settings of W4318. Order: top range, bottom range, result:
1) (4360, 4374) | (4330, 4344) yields 0.68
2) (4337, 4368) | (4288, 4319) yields 1.25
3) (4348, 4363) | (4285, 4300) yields 1.06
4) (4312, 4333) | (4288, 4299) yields 1.03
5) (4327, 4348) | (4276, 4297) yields 1.36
